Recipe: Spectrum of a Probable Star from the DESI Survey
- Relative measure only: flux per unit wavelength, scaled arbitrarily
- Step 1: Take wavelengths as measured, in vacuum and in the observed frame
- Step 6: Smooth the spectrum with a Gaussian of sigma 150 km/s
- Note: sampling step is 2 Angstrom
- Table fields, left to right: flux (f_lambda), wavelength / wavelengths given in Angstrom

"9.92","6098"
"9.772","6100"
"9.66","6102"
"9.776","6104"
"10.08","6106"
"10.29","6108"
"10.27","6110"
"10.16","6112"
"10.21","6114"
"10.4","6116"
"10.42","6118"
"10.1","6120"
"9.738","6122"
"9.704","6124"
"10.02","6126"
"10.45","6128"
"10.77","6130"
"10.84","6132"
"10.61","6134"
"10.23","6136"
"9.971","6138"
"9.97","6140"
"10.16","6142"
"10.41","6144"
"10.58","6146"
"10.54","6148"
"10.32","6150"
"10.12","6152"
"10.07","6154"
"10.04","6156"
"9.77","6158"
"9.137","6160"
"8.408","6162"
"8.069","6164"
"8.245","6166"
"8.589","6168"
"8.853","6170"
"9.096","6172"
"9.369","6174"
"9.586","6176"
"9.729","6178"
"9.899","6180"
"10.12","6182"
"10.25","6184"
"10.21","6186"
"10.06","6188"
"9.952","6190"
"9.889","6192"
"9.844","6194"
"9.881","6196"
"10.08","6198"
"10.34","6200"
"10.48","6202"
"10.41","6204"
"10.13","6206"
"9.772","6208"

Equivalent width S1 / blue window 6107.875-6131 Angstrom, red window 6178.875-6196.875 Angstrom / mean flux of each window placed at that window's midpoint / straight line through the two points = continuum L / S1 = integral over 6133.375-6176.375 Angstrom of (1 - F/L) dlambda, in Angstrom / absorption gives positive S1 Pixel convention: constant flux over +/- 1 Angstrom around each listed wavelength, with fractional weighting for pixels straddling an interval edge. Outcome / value 2.01 Angstrom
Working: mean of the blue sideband 10.2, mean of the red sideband 10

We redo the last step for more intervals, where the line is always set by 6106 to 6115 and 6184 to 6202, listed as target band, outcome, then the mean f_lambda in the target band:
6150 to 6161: 0.3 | 9.87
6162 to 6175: 1.8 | 8.68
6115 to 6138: -0.2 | 10.3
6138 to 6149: -0.2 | 10.3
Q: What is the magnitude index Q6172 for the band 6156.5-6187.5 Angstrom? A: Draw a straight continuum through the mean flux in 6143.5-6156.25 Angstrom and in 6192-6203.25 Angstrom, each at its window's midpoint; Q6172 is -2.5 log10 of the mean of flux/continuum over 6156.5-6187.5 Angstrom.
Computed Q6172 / 0.10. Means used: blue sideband 10.3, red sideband 10.1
